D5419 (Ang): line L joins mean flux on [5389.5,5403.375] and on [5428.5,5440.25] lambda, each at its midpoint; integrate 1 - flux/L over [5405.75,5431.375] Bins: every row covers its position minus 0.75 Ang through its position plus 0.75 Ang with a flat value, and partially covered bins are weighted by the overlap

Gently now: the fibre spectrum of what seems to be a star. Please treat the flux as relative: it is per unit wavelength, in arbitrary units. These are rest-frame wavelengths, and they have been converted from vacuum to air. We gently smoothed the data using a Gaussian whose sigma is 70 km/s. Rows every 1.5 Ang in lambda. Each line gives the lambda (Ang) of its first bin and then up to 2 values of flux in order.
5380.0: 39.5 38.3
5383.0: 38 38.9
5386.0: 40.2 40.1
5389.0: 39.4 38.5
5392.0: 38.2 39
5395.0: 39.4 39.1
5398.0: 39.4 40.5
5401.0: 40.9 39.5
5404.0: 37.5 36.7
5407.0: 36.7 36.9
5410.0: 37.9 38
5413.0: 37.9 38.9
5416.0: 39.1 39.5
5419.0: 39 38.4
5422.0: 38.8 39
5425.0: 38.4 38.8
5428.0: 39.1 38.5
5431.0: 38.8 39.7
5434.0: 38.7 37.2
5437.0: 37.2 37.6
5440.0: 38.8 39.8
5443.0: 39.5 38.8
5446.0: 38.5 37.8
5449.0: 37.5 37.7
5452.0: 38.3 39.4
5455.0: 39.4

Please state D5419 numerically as 0.2 Ang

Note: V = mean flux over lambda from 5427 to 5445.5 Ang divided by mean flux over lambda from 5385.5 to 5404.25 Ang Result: 0.98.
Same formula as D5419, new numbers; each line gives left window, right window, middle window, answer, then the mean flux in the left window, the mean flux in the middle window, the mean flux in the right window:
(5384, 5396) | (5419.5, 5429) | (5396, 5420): 0.24 Ang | 39.2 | 38.6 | 38.8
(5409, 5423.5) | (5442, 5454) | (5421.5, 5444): -0.08 Ang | 38.6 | 38.7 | 38.4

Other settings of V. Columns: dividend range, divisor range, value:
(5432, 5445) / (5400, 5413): 1.01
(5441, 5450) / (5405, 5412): 1.04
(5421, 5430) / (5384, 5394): 0.99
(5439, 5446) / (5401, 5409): 1.03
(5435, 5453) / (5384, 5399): 0.97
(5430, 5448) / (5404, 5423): 1.01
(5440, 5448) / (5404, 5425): 1.02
